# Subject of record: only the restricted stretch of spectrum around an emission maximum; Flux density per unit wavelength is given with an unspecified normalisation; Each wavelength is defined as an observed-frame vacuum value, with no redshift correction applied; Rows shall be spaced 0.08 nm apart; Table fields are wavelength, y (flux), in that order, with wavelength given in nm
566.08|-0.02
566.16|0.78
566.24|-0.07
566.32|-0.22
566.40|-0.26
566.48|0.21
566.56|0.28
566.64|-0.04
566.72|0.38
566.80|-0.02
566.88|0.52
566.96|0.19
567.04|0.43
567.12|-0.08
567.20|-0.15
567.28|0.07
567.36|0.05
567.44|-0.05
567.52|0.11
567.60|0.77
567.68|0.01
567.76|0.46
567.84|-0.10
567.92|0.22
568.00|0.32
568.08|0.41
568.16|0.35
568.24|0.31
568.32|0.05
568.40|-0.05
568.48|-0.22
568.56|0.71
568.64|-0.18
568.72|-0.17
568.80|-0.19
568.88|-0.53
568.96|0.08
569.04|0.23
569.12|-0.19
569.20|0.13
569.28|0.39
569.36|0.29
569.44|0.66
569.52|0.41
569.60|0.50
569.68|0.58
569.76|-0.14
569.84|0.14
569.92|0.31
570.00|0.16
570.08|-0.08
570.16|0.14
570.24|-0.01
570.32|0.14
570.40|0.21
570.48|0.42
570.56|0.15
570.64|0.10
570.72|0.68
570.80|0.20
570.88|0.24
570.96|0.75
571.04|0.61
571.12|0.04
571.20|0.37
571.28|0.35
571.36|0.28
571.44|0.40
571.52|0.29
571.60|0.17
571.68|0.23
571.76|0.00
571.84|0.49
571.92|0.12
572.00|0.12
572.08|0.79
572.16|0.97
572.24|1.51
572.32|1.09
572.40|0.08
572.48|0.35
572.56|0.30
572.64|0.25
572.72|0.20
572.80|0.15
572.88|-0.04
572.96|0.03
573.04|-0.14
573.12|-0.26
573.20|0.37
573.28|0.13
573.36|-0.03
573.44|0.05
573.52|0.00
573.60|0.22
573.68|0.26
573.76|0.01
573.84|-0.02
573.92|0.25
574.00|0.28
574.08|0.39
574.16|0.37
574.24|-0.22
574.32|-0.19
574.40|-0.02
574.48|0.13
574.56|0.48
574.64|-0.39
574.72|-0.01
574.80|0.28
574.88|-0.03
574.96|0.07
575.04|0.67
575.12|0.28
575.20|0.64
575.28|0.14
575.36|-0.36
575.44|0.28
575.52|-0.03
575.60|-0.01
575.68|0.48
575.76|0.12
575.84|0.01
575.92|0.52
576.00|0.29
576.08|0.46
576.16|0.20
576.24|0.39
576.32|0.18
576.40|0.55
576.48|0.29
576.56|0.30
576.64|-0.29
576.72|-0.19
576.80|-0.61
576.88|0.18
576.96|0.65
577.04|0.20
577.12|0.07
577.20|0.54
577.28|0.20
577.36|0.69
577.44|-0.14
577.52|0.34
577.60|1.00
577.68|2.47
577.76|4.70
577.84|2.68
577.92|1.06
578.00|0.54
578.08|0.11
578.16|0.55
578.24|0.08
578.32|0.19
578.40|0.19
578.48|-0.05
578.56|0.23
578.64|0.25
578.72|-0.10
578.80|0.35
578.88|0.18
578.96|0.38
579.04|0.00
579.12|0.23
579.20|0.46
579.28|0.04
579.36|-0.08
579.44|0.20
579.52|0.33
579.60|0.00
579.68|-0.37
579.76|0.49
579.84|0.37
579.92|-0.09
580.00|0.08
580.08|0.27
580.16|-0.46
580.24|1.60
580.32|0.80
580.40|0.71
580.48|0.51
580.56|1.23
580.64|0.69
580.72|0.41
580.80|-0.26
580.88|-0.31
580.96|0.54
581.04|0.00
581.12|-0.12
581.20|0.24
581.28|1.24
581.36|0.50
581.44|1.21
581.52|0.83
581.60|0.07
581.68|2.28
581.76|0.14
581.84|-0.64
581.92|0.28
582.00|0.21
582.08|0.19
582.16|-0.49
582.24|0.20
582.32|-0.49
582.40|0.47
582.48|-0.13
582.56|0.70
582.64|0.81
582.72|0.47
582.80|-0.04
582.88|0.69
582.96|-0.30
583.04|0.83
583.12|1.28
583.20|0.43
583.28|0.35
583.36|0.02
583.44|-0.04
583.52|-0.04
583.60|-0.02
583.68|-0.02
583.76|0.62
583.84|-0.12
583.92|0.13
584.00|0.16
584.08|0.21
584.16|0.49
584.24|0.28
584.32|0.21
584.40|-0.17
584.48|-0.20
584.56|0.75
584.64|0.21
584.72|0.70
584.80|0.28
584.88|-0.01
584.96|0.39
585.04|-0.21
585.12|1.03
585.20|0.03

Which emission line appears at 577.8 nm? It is [O III]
